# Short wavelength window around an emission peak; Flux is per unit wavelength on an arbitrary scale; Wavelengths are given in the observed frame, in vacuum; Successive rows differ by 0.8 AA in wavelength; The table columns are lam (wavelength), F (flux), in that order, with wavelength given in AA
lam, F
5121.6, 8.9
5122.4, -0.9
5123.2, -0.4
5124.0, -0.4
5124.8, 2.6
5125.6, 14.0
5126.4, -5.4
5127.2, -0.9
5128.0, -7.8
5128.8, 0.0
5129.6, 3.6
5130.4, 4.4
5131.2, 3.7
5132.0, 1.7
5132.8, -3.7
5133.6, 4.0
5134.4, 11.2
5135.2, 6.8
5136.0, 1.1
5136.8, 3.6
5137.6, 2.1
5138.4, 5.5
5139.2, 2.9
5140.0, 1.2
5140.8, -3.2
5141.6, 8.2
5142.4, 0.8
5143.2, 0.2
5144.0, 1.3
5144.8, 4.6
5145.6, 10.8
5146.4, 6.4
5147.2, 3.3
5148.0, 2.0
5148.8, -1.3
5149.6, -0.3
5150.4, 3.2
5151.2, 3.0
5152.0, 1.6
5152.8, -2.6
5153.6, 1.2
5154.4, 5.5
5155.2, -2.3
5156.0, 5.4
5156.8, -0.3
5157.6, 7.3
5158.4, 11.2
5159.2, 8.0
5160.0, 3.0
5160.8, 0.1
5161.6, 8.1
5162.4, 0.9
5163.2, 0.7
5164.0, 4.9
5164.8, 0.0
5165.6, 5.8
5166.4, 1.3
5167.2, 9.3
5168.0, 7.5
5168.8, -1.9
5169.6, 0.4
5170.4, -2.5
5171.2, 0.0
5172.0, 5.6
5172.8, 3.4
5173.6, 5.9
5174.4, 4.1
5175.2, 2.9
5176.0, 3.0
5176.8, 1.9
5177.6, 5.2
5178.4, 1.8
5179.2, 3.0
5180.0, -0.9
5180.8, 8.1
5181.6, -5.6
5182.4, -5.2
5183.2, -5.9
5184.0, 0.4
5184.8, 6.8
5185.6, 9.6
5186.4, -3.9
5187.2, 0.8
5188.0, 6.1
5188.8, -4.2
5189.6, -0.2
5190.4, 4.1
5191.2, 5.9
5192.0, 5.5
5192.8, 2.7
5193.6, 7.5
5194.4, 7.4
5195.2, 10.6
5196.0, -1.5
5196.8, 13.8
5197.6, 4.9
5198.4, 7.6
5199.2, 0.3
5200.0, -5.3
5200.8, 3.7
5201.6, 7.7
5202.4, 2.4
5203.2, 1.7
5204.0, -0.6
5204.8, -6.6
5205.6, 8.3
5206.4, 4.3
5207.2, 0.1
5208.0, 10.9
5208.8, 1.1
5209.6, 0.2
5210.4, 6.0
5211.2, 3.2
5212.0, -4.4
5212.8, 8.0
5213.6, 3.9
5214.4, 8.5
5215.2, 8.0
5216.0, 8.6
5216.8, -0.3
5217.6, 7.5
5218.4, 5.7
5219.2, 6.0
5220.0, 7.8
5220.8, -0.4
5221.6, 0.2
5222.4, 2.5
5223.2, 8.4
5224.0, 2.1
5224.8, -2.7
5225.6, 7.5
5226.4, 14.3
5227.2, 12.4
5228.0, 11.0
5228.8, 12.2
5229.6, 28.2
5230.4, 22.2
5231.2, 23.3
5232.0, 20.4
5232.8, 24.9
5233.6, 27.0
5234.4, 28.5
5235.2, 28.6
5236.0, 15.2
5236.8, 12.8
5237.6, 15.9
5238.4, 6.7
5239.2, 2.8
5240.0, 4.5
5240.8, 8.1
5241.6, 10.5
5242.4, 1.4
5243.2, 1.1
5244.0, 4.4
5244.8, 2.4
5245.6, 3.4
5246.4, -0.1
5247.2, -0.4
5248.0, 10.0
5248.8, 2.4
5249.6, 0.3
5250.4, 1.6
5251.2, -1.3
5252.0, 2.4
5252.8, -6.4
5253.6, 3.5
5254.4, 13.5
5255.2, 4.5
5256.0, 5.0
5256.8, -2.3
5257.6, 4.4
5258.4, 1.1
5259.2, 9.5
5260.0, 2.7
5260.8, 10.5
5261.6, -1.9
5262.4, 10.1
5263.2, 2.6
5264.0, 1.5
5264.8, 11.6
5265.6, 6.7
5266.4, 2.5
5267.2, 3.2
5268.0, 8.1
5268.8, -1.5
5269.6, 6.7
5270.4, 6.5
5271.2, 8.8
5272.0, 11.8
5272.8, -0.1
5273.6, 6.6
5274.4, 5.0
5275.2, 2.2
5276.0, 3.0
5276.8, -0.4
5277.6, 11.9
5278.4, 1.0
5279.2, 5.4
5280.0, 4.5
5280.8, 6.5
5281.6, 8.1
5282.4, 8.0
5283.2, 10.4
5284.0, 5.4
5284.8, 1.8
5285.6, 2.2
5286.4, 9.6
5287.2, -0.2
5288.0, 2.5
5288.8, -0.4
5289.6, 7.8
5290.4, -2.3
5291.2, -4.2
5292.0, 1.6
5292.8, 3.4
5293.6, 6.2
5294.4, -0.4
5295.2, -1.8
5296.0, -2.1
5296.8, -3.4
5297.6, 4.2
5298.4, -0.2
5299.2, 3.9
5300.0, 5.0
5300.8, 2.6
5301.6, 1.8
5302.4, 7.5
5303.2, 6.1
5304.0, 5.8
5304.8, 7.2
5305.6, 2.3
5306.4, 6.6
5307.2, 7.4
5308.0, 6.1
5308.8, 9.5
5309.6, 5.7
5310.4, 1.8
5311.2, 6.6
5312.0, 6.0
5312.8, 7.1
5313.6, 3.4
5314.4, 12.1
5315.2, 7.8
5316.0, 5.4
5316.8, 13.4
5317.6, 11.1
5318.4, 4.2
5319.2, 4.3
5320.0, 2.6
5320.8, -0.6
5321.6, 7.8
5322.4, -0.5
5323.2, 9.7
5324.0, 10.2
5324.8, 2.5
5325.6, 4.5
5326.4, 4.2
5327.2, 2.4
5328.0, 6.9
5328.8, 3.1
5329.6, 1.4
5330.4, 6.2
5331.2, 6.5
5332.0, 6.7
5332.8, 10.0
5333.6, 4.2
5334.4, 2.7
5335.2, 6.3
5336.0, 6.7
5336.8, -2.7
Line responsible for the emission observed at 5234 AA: [O II]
